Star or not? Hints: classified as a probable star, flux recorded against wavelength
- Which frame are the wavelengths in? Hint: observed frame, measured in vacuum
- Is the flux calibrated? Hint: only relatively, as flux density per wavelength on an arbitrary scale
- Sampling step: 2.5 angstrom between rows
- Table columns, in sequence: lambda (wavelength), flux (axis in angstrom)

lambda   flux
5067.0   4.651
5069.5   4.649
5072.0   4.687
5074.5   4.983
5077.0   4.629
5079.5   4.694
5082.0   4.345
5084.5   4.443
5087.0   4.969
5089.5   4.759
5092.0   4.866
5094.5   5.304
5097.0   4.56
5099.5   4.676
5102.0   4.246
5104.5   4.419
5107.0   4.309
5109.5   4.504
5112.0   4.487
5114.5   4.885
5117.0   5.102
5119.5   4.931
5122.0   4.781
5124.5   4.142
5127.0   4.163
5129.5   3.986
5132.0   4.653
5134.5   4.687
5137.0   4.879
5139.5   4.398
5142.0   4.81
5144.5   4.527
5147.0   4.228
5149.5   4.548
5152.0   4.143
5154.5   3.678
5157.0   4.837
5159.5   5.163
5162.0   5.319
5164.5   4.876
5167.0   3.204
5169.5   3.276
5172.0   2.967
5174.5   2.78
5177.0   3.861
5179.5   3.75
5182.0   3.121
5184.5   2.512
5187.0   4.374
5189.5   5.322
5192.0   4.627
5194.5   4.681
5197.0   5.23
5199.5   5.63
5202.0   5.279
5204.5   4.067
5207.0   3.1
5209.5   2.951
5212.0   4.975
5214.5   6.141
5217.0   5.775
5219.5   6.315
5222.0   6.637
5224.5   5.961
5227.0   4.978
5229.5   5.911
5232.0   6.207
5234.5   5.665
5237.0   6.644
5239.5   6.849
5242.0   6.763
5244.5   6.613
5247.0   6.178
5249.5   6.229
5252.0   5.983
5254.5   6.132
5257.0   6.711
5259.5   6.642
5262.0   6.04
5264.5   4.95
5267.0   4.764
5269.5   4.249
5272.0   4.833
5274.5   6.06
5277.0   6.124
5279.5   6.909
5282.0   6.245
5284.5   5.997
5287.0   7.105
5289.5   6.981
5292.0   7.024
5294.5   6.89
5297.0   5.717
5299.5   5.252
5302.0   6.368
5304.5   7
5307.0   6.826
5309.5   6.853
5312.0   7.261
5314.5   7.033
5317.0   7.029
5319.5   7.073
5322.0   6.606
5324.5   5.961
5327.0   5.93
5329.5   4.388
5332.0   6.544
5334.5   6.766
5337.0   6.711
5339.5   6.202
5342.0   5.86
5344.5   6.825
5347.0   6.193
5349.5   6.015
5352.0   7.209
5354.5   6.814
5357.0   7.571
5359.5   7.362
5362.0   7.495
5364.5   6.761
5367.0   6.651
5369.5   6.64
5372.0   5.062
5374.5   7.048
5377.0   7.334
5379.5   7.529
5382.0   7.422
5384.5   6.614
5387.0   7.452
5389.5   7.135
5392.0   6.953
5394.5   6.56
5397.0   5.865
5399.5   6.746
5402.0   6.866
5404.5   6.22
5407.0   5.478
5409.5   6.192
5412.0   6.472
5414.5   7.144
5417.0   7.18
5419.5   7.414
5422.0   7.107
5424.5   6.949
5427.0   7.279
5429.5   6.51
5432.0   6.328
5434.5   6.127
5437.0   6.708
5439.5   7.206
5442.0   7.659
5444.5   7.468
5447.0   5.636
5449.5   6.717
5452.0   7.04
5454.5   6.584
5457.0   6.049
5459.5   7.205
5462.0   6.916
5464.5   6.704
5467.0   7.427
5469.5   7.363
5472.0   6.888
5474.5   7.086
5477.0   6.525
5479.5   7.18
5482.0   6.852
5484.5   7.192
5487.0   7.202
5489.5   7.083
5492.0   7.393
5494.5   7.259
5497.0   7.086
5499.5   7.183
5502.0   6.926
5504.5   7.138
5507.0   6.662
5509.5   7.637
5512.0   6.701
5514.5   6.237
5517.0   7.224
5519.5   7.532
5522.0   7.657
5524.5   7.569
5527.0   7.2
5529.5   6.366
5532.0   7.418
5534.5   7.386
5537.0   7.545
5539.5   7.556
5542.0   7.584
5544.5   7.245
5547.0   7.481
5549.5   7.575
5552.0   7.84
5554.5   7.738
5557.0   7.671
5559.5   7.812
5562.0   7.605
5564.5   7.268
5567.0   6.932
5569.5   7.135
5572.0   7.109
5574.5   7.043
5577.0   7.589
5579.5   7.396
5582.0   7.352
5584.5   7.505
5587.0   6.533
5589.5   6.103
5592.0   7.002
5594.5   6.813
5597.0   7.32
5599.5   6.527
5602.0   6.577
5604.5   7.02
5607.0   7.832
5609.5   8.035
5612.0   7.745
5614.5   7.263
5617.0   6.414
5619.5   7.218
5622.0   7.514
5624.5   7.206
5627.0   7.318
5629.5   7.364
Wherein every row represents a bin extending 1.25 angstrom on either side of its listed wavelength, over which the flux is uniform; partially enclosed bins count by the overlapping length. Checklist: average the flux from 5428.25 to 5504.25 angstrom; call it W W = 6.92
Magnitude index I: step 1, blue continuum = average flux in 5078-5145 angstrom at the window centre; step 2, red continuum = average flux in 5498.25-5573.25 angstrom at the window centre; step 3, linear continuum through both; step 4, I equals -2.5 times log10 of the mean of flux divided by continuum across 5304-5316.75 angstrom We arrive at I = -0.19 mag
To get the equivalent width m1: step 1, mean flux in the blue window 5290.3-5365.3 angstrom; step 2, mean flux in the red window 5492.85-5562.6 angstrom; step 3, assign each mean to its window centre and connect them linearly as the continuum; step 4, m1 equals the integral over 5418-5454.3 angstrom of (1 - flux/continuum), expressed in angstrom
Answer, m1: 0.6 angstrom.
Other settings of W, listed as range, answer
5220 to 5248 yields 6.22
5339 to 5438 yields 6.74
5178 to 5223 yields 4.68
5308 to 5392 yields 6.71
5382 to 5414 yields 6.59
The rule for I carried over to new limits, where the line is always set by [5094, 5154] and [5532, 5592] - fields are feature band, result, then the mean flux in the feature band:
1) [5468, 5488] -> -0.04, 7.04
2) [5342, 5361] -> -0.14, 6.8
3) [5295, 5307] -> -0.10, 6.21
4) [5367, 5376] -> -0.04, 6.34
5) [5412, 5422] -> -0.12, 7.13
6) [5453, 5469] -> -0.02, 6.84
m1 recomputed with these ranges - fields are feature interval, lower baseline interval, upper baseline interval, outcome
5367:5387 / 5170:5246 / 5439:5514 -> -1.9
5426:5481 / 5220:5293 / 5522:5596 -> 0.3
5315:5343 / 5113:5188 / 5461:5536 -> -3.0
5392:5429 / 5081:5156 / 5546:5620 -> -2.6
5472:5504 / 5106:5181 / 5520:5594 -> -1.2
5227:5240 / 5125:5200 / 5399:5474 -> -3.1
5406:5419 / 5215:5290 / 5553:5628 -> 0.1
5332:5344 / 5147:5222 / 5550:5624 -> -2.1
